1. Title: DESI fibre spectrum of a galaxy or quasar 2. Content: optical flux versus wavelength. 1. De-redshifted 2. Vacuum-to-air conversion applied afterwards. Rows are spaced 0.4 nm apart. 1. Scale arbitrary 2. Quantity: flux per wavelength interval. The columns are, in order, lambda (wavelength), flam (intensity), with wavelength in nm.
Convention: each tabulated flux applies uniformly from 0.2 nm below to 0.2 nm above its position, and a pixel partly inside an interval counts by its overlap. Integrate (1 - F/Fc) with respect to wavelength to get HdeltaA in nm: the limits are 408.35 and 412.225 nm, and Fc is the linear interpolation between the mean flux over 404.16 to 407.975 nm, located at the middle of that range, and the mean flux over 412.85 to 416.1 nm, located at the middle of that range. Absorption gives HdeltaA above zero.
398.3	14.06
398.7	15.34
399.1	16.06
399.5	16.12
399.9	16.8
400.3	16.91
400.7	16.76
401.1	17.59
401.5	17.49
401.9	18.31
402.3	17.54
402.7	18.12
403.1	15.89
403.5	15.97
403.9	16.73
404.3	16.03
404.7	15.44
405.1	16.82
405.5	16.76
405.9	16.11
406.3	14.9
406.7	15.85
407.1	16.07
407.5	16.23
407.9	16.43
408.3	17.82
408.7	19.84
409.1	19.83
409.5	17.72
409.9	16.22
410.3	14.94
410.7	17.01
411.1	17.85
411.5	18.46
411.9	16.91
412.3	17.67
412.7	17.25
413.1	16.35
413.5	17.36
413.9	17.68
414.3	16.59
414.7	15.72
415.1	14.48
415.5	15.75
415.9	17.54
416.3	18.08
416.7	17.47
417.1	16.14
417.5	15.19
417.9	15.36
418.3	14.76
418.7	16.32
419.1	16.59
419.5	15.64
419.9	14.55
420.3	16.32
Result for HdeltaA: -0.33 nm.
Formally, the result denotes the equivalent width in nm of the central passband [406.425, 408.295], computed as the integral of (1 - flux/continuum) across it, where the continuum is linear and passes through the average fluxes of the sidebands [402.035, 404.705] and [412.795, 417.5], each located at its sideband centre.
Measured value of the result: 0.04 nm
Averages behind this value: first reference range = 16.7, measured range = 16.3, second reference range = 16.6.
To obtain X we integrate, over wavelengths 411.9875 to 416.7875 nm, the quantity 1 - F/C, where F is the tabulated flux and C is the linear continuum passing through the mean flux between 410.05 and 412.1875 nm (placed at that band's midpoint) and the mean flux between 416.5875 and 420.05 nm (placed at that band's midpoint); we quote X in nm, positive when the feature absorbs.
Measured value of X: -0.11 nm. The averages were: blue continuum 17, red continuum 15.8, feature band 16.8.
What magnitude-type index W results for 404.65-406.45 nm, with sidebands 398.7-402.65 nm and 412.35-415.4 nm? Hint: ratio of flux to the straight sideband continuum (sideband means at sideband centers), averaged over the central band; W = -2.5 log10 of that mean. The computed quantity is 0.05 mag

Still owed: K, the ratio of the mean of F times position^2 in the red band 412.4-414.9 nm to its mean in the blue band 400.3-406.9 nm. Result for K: 1.1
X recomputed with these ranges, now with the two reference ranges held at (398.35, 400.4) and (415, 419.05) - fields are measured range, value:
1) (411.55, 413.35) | -0.12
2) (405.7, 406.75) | 0.03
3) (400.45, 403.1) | -0.23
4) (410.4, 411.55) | -0.09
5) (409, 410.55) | -0.08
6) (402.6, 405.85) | -0.06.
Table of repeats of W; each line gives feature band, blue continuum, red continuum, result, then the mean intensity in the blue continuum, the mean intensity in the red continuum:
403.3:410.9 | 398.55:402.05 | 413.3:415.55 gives -0.007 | 16.8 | 16.3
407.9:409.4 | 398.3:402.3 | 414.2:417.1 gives -0.130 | 16.7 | 16.5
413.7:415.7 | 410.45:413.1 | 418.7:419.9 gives 0.051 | 17.4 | 15.9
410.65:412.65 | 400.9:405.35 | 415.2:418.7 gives -0.071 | 16.9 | 16.2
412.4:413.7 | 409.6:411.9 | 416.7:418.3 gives -0.034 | 16.9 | 15.7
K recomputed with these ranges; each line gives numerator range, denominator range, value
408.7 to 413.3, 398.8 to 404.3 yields 1.08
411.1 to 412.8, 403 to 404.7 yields 1.14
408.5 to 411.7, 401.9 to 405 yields 1.10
